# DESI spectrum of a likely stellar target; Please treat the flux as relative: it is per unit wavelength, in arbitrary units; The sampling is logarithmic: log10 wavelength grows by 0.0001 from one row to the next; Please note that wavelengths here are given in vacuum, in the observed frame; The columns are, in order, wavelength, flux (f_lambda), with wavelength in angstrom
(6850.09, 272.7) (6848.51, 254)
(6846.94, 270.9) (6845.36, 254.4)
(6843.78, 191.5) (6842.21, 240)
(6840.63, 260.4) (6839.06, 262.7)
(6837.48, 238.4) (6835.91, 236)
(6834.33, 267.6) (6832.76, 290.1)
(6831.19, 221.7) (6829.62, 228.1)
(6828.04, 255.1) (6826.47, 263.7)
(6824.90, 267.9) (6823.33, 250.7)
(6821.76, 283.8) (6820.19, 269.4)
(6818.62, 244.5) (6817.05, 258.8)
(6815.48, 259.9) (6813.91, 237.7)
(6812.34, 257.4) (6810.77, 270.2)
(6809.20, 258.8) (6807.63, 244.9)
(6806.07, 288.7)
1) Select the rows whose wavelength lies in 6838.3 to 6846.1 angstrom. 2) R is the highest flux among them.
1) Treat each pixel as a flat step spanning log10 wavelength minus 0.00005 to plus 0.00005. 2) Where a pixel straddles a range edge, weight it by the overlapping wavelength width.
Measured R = 262.7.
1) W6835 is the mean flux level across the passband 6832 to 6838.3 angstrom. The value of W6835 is 258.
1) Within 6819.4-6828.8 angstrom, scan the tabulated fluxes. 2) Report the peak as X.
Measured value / 283.8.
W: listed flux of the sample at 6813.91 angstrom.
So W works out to 237.7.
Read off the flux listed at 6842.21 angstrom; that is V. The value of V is 240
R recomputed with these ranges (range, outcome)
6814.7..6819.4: 259.9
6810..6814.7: 270.2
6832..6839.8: 290.1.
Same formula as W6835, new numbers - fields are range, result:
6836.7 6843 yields 250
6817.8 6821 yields 257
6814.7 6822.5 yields 263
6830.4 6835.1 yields 260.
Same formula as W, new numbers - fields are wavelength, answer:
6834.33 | 267.6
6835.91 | 236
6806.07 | 288.7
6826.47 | 263.7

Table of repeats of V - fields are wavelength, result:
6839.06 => 262.7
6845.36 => 254.4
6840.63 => 260.4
